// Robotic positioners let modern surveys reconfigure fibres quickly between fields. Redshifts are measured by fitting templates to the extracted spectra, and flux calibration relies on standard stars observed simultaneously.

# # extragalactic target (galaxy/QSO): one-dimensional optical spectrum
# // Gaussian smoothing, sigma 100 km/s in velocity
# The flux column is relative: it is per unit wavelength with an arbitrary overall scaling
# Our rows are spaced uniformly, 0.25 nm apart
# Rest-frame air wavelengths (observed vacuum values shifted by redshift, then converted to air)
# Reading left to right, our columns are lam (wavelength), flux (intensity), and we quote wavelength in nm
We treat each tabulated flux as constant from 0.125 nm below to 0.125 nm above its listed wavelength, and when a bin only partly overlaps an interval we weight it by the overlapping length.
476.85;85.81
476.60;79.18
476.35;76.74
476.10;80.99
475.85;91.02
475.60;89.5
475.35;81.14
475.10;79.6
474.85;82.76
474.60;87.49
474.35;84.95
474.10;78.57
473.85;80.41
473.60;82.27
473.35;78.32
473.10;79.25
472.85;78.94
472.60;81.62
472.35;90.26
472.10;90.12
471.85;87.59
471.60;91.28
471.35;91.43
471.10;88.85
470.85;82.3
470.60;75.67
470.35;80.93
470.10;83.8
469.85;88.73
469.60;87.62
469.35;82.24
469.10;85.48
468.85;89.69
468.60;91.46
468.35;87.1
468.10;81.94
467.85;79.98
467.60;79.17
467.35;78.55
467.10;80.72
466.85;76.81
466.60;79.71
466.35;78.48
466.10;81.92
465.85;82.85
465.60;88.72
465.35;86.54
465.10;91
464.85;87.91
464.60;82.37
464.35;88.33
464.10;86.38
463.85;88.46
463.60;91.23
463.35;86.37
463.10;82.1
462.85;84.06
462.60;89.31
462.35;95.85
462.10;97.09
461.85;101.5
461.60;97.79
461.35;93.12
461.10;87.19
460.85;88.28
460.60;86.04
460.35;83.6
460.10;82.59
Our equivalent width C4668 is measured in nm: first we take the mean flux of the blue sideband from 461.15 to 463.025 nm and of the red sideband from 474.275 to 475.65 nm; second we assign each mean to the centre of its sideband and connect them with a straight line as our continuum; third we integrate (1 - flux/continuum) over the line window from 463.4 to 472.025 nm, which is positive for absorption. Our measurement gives 0.423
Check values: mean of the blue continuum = 93.5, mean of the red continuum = 83.9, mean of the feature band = 84.9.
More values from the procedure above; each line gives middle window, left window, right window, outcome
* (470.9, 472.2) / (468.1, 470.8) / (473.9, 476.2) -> -0.07 nm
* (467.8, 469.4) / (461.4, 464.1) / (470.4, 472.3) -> 0.04 nm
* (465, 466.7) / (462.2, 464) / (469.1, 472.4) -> 0.07 nm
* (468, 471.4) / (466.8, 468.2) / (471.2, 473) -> -0.09 nm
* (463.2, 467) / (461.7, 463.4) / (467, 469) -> 0.11 nm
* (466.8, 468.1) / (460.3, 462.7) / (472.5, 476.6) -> 0.12 nm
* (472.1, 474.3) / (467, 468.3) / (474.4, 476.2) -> 0.04 nm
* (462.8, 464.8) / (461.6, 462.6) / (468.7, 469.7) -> 0.17 nm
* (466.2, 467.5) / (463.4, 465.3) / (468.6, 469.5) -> 0.12 nm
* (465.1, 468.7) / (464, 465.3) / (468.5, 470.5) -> 0.17 nm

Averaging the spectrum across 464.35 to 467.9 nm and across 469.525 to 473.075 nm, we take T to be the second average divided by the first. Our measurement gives 1.03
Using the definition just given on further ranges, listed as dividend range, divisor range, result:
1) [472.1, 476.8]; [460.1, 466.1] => 0.93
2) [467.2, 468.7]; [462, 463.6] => 0.93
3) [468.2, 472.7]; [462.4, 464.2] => 0.99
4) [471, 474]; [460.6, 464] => 0.94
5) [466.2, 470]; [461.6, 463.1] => 0.89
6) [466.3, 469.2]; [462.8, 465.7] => 0.95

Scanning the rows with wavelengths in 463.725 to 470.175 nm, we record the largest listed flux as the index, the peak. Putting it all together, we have 91.46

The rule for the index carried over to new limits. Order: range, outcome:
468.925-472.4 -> 91.43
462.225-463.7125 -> 95.85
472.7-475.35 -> 87.49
